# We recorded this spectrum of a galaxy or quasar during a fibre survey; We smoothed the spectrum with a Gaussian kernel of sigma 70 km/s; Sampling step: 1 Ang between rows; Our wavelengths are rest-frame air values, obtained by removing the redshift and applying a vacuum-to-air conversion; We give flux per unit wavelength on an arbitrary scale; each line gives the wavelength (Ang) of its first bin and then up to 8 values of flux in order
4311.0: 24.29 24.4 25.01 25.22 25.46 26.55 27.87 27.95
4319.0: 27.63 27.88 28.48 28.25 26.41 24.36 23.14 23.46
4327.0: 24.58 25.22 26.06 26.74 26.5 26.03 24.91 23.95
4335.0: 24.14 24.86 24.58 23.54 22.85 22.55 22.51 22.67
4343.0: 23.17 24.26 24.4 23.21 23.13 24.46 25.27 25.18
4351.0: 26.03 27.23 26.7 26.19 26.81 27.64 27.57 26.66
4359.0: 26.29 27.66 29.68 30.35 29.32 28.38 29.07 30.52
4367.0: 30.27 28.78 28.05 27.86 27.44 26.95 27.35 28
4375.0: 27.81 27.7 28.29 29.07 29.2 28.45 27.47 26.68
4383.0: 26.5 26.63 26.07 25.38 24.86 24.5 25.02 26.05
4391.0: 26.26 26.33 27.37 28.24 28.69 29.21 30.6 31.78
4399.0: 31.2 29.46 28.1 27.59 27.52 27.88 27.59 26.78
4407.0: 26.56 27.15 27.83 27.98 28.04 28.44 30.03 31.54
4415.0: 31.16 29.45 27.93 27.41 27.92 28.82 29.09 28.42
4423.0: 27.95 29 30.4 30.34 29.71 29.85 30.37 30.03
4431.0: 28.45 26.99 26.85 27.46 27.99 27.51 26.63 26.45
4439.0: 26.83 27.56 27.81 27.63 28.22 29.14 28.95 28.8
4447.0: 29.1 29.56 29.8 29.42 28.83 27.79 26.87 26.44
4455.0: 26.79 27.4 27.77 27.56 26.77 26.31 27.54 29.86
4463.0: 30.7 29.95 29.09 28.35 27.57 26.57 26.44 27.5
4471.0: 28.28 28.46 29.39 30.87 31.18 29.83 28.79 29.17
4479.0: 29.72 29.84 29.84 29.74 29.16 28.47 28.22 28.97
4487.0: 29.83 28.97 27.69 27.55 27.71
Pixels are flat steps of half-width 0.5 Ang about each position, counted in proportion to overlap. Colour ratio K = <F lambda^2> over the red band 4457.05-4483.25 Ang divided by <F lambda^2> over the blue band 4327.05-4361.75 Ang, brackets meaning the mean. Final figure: 1.20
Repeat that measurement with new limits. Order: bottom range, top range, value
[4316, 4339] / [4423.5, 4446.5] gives 1.16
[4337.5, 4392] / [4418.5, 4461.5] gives 1.10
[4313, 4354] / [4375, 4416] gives 1.14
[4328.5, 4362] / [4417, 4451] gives 1.17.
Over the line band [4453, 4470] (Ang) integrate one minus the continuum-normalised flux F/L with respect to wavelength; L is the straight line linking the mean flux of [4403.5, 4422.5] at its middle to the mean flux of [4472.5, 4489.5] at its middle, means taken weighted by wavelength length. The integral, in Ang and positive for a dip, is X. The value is 0.8 Ang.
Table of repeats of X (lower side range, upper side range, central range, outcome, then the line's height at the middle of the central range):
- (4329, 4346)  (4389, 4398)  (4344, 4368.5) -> -1.5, 25.5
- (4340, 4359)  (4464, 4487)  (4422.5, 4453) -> -0.8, 27.8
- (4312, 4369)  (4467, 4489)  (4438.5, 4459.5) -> 0.2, 28.3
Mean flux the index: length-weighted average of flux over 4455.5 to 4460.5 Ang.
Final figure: 27.2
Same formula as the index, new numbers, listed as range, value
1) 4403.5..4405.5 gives 27.7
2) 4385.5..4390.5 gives 25.2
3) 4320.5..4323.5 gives 27.7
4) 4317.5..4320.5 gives 27.8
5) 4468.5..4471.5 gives 27.4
